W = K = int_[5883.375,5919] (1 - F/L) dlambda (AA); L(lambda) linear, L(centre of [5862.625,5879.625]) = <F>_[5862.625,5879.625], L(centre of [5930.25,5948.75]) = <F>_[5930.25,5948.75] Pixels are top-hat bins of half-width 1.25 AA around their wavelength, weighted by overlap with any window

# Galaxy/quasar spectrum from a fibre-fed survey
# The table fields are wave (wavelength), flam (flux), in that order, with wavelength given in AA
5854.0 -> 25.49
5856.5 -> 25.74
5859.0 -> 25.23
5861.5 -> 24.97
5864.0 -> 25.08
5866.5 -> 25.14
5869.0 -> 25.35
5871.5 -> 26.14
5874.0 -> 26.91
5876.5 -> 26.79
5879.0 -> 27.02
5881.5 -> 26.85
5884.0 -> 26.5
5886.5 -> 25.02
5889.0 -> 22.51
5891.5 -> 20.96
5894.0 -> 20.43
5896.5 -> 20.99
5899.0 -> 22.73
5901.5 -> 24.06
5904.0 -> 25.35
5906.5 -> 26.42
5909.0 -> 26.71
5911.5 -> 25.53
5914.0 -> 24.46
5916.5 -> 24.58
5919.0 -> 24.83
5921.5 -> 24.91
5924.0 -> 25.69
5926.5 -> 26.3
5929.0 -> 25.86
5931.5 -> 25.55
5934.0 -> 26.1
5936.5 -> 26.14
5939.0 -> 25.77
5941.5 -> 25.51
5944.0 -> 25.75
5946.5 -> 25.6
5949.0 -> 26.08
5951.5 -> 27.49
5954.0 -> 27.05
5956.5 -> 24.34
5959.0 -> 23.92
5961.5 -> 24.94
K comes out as 2.6 AA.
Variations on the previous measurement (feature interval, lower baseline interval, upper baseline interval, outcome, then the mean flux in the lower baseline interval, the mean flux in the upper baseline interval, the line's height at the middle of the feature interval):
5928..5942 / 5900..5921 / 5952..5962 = -0.3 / 25.2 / 25.3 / 25.2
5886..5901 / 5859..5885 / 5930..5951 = 2.3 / 26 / 25.9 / 26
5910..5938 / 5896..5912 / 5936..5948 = -0.3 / 24.7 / 25.7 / 25.2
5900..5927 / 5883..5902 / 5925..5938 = -0.9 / 22.8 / 26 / 24.5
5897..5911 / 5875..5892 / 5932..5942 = 0.4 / 25.3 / 25.9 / 25.5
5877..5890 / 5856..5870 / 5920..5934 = -0.2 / 25.2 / 25.7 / 25.4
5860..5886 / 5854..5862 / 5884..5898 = -2.2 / 25.4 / 22.4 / 24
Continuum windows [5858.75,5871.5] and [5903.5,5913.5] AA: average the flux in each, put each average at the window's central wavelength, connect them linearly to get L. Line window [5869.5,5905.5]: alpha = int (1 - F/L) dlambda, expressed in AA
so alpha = 1.56 AA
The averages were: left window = 25.2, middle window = 24.5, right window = 25.9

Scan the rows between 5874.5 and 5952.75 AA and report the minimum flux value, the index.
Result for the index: 20.43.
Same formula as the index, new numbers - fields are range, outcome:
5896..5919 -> 20.99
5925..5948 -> 25.51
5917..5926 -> 24.83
